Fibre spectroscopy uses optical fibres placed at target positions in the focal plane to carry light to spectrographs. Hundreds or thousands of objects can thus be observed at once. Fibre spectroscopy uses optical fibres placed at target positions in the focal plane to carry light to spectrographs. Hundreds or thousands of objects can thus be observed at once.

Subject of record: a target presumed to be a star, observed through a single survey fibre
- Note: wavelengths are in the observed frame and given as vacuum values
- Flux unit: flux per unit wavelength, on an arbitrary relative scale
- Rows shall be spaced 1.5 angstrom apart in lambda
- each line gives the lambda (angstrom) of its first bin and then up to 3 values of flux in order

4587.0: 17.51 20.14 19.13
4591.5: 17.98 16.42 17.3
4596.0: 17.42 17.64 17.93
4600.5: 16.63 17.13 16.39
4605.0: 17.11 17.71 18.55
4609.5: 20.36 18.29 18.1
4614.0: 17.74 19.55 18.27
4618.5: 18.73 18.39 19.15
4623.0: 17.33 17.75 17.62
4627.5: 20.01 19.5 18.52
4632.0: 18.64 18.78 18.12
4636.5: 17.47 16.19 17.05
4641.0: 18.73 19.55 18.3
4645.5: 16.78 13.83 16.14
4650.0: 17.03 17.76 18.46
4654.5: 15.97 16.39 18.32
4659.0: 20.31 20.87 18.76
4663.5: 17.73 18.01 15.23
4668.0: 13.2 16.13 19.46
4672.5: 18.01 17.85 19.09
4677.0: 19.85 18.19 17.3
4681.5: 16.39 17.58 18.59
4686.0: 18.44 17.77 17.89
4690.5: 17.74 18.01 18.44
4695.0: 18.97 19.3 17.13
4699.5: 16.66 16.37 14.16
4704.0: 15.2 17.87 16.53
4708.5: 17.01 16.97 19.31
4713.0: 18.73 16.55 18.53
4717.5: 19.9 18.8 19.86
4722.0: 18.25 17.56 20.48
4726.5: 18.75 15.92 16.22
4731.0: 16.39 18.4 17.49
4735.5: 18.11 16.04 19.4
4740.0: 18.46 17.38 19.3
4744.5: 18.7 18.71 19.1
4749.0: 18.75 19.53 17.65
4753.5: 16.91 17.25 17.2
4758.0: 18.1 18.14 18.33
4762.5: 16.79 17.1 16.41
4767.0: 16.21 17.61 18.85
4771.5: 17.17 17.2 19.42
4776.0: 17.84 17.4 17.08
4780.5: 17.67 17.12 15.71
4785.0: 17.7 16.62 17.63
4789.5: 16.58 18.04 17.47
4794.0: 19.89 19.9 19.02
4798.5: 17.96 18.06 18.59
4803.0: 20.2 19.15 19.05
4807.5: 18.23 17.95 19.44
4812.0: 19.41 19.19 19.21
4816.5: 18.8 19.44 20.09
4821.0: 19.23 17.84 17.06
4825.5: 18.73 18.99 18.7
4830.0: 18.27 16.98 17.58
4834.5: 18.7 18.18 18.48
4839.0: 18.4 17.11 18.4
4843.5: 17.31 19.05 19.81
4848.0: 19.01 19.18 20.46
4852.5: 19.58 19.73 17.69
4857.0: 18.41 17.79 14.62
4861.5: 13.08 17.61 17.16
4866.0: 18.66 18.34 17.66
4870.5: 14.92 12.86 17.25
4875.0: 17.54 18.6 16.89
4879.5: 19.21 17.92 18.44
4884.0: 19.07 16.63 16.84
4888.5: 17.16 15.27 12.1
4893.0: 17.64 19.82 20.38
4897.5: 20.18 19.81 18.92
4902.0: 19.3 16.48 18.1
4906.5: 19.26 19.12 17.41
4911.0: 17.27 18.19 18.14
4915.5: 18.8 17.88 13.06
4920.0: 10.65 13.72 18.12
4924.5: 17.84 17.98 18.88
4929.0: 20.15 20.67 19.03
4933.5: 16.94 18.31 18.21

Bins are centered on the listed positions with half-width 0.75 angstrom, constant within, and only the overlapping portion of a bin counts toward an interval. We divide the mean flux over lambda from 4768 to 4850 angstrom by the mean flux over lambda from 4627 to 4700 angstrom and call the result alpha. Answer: 1.0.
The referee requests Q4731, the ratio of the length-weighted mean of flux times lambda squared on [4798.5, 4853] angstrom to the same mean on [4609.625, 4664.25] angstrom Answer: 1.12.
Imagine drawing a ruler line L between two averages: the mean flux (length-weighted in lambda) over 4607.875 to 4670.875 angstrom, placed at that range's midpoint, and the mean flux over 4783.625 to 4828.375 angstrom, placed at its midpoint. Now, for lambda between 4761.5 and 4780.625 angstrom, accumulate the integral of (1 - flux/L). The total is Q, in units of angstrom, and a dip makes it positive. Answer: 1.0 angstrom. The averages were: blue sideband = 17.9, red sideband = 18.6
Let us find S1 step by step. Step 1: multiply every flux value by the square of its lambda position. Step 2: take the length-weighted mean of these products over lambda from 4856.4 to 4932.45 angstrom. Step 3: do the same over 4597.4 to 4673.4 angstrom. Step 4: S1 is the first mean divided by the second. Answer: 1.1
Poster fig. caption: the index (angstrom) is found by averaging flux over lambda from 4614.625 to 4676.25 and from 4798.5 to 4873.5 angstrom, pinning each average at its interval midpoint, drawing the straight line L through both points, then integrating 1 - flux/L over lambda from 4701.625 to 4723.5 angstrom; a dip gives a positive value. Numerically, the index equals 0.38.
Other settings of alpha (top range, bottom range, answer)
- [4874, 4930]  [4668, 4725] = 0.99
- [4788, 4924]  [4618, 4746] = 1.01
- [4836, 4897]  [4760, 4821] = 0.97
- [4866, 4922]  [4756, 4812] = 0.97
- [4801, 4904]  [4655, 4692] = 1.01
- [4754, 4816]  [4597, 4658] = 1.01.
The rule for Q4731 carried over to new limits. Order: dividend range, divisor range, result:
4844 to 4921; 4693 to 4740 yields 1.06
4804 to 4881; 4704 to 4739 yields 1.07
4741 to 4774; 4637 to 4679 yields 1.06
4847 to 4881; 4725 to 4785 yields 1.04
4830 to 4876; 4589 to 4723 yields 1.08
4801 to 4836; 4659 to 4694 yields 1.11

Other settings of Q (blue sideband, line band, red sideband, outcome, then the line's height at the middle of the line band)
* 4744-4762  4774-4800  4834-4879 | 0.3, 18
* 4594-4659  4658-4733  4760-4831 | 0.7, 18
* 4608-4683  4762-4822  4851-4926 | -1.9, 17.6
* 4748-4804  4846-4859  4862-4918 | -1.0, 17.7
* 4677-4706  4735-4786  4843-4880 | -0.5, 17.6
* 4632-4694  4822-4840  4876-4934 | -0.4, 17.7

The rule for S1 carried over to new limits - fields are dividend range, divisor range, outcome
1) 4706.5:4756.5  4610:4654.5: 1.05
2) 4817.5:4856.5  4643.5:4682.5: 1.14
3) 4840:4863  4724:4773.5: 1.06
